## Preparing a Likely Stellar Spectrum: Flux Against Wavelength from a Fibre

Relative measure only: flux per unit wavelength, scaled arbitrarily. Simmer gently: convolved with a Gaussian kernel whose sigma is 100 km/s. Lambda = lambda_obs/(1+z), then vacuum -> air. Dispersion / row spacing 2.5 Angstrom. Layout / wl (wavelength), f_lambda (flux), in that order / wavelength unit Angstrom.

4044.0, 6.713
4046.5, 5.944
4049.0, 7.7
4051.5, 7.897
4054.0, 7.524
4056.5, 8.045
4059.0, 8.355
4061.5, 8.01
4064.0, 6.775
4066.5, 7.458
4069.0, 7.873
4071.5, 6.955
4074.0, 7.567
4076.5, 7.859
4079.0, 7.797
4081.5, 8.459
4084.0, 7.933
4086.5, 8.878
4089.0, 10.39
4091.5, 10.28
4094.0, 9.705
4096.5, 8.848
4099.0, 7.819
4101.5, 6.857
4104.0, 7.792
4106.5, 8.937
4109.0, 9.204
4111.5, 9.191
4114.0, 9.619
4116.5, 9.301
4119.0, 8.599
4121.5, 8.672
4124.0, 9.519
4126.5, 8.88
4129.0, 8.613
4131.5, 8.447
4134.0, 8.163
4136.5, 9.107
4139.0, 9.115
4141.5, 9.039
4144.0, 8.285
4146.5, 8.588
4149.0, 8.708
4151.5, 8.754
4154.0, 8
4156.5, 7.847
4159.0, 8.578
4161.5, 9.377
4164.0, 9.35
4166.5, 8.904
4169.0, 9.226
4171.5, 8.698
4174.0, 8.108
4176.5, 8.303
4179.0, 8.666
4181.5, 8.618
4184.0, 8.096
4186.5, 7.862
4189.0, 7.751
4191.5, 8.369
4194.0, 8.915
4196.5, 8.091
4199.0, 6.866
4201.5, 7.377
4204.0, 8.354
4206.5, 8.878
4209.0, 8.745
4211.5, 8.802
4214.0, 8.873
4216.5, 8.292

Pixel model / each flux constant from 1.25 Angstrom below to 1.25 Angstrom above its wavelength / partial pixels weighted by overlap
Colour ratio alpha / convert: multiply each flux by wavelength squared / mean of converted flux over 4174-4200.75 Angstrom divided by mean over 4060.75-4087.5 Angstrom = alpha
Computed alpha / 1.11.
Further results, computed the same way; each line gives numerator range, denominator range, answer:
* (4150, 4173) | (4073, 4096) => 1.03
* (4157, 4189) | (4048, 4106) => 1.11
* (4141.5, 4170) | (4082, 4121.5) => 1.01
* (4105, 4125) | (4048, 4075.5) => 1.22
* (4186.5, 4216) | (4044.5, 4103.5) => 1.09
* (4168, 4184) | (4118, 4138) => 1.00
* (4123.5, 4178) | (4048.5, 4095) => 1.10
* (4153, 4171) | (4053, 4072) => 1.20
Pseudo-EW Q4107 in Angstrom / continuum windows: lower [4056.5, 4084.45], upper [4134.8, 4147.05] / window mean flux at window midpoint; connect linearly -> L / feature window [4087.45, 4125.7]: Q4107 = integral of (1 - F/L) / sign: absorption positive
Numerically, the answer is -3.2 Angstrom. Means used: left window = 7.74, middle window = 8.98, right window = 8.82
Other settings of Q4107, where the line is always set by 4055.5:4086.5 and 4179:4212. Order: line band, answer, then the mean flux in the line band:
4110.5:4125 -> -2.2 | 9.14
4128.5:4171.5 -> -3.5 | 8.71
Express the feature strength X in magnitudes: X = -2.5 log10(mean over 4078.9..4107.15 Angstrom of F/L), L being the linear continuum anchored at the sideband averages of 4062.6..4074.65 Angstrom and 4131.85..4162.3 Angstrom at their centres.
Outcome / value -0.13 mag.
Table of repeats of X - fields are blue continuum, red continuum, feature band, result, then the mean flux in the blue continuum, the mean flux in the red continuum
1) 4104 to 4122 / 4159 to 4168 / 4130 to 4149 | 0.05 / 9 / 9.12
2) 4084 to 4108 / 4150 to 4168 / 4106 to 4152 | -0.02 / 8.79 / 8.69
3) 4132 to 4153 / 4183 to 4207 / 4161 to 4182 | -0.06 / 8.7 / 8.03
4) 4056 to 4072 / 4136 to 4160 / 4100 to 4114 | -0.05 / 7.65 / 8.59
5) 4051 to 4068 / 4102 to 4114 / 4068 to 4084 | 0.04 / 7.72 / 8.75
